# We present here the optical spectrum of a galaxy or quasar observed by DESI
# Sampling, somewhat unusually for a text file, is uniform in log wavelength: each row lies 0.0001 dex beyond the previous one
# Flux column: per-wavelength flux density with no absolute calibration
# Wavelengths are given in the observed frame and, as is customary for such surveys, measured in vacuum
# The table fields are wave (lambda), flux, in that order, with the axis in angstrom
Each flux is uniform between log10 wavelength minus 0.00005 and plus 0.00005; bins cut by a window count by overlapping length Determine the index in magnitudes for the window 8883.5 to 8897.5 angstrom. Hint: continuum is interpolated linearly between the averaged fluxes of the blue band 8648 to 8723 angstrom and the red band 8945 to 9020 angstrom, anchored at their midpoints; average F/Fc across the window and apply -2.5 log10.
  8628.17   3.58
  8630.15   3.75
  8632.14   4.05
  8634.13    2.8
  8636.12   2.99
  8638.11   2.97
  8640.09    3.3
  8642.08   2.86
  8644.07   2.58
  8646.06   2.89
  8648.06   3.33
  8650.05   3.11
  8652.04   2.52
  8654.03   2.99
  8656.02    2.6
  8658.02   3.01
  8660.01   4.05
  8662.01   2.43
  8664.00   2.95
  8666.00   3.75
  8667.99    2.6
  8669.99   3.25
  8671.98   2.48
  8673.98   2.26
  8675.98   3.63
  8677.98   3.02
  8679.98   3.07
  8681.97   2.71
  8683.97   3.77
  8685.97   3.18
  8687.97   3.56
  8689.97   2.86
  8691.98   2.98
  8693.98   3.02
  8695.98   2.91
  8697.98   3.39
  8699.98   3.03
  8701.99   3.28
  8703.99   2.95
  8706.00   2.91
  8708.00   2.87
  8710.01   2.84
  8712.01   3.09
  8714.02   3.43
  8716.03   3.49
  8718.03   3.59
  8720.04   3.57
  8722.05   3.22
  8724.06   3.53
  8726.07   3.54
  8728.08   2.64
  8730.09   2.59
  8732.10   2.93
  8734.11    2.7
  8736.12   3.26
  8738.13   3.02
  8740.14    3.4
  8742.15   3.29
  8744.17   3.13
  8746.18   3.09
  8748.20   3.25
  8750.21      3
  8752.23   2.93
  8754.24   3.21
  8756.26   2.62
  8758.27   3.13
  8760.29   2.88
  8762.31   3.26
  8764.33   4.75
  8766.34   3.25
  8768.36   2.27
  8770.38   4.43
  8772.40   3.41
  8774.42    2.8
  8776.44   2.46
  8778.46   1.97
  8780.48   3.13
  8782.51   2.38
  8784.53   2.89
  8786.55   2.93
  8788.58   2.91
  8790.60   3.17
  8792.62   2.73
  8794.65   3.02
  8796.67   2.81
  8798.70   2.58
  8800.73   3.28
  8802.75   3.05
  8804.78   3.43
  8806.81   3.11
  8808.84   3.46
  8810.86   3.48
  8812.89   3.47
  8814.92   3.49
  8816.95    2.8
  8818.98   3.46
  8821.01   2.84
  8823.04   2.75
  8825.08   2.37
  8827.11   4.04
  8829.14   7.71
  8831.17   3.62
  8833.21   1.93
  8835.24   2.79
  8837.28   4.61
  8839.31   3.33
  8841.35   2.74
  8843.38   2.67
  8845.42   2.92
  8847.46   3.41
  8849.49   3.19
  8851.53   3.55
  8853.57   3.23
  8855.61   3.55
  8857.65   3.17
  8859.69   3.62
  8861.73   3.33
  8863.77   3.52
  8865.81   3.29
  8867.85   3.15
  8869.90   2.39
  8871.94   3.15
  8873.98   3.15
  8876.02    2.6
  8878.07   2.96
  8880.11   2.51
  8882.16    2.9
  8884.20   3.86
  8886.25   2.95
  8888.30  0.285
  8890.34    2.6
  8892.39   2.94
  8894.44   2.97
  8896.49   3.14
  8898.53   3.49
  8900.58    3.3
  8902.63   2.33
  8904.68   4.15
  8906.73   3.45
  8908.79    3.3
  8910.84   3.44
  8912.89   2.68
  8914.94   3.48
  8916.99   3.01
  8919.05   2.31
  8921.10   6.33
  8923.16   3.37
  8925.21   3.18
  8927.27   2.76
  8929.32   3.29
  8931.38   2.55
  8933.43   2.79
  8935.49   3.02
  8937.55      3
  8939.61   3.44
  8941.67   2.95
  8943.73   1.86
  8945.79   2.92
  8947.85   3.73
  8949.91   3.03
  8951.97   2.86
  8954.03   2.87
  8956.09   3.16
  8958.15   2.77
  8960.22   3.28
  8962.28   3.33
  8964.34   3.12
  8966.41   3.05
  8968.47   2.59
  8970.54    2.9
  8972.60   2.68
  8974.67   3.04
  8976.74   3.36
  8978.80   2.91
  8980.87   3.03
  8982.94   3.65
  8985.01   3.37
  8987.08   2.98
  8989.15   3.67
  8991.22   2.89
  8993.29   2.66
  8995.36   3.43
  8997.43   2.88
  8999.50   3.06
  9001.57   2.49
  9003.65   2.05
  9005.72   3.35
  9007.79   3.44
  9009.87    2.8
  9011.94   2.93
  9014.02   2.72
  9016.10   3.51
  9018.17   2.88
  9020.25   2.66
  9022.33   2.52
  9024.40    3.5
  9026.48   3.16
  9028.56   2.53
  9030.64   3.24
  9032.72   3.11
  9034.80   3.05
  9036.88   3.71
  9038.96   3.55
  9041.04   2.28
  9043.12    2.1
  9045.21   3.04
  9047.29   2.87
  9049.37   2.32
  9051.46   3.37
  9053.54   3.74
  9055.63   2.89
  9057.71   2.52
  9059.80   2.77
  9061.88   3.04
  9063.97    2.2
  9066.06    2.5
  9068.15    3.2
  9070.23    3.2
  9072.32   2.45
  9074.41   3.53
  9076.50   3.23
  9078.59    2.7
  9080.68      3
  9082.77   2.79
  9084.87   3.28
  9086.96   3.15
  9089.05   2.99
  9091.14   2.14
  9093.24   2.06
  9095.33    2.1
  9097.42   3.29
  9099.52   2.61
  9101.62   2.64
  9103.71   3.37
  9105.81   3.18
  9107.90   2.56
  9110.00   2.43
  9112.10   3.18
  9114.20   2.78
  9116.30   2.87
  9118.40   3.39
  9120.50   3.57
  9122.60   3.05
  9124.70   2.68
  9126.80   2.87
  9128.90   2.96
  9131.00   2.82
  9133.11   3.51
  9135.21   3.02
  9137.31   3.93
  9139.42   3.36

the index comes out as 0.154 mag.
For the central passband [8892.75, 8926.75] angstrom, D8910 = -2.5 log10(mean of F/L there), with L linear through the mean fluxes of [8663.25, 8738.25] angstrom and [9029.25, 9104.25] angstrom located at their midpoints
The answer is -0.129 mag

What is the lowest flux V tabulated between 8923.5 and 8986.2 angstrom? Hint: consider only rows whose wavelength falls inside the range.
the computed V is 1.86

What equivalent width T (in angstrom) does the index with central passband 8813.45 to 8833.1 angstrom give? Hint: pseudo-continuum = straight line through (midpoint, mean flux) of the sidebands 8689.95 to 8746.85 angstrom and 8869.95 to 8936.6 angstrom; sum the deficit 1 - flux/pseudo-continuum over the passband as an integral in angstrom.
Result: -3.2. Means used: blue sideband 3.13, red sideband 3.06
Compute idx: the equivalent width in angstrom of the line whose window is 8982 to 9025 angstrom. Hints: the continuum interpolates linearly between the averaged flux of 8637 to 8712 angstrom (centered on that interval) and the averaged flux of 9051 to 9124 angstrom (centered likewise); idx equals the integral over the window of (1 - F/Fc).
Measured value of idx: -1.3 angstrom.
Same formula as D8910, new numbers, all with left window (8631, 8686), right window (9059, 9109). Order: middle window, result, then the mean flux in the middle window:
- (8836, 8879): -0.10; 3.21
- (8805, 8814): -0.14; 3.39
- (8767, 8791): 0.03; 2.89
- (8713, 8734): -0.08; 3.23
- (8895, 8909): -0.13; 3.3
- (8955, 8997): -0.07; 3.09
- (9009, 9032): -0.03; 2.95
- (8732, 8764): -0.04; 3.11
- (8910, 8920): -0.02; 2.98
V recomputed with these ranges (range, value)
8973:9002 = 2.49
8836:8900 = 0.285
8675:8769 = 2.27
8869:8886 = 2.39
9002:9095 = 2.05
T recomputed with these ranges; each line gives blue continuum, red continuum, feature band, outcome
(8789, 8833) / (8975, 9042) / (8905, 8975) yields 0.68 angstrom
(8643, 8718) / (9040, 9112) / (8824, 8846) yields -4.22 angstrom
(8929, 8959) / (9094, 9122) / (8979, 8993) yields -1.32 angstrom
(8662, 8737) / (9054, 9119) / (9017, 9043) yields -0.95 angstrom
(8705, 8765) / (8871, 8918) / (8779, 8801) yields 1.71 angstrom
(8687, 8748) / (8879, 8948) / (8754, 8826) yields 1.26 angstrom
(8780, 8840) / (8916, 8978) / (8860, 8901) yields 3.06 angstrom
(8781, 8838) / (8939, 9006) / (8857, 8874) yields -0.20 angstrom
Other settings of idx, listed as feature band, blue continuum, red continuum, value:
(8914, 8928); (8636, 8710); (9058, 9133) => -2.7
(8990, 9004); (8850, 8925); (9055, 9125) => 0.8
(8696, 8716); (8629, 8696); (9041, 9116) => -0.4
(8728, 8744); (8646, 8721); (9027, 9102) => 0.3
